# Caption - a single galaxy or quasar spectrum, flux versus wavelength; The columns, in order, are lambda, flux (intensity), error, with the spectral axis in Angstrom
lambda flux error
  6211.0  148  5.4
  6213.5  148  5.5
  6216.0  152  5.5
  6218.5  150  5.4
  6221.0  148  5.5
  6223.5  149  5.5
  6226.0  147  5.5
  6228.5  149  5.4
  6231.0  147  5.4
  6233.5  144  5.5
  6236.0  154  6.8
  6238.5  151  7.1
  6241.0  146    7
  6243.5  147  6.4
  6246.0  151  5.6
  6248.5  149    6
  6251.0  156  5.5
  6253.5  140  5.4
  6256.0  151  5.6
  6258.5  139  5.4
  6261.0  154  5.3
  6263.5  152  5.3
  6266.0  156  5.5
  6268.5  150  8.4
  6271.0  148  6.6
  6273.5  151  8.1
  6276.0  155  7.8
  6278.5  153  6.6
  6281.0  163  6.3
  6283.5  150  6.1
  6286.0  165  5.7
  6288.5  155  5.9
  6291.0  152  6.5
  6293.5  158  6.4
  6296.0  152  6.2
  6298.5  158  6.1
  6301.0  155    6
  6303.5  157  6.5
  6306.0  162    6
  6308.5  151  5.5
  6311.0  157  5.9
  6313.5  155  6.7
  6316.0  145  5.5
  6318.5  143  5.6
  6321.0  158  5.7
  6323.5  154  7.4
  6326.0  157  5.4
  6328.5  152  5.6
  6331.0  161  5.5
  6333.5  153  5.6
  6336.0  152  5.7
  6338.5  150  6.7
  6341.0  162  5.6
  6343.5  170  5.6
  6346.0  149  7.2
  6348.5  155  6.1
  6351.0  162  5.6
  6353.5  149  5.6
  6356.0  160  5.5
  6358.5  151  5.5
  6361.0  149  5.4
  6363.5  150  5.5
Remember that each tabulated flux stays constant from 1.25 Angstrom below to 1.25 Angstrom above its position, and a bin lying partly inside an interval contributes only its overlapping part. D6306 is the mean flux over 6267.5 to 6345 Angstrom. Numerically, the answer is 155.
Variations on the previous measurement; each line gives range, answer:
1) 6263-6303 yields 155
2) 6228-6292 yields 151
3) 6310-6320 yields 150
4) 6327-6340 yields 154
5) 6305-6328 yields 153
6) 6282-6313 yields 156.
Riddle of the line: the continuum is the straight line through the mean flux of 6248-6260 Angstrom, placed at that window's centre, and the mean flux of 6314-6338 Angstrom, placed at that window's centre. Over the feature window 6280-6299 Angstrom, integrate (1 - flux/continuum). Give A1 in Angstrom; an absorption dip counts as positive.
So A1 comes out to -0.8 Angstrom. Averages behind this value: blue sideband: 147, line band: 156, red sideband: 153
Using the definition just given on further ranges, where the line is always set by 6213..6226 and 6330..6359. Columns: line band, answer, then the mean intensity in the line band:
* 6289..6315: -0.29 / 156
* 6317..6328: 0.16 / 153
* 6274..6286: -0.26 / 156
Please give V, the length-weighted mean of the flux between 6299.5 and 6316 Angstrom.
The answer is 155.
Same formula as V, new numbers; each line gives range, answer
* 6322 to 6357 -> 156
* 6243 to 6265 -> 149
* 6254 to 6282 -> 152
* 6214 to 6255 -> 149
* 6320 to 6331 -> 156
